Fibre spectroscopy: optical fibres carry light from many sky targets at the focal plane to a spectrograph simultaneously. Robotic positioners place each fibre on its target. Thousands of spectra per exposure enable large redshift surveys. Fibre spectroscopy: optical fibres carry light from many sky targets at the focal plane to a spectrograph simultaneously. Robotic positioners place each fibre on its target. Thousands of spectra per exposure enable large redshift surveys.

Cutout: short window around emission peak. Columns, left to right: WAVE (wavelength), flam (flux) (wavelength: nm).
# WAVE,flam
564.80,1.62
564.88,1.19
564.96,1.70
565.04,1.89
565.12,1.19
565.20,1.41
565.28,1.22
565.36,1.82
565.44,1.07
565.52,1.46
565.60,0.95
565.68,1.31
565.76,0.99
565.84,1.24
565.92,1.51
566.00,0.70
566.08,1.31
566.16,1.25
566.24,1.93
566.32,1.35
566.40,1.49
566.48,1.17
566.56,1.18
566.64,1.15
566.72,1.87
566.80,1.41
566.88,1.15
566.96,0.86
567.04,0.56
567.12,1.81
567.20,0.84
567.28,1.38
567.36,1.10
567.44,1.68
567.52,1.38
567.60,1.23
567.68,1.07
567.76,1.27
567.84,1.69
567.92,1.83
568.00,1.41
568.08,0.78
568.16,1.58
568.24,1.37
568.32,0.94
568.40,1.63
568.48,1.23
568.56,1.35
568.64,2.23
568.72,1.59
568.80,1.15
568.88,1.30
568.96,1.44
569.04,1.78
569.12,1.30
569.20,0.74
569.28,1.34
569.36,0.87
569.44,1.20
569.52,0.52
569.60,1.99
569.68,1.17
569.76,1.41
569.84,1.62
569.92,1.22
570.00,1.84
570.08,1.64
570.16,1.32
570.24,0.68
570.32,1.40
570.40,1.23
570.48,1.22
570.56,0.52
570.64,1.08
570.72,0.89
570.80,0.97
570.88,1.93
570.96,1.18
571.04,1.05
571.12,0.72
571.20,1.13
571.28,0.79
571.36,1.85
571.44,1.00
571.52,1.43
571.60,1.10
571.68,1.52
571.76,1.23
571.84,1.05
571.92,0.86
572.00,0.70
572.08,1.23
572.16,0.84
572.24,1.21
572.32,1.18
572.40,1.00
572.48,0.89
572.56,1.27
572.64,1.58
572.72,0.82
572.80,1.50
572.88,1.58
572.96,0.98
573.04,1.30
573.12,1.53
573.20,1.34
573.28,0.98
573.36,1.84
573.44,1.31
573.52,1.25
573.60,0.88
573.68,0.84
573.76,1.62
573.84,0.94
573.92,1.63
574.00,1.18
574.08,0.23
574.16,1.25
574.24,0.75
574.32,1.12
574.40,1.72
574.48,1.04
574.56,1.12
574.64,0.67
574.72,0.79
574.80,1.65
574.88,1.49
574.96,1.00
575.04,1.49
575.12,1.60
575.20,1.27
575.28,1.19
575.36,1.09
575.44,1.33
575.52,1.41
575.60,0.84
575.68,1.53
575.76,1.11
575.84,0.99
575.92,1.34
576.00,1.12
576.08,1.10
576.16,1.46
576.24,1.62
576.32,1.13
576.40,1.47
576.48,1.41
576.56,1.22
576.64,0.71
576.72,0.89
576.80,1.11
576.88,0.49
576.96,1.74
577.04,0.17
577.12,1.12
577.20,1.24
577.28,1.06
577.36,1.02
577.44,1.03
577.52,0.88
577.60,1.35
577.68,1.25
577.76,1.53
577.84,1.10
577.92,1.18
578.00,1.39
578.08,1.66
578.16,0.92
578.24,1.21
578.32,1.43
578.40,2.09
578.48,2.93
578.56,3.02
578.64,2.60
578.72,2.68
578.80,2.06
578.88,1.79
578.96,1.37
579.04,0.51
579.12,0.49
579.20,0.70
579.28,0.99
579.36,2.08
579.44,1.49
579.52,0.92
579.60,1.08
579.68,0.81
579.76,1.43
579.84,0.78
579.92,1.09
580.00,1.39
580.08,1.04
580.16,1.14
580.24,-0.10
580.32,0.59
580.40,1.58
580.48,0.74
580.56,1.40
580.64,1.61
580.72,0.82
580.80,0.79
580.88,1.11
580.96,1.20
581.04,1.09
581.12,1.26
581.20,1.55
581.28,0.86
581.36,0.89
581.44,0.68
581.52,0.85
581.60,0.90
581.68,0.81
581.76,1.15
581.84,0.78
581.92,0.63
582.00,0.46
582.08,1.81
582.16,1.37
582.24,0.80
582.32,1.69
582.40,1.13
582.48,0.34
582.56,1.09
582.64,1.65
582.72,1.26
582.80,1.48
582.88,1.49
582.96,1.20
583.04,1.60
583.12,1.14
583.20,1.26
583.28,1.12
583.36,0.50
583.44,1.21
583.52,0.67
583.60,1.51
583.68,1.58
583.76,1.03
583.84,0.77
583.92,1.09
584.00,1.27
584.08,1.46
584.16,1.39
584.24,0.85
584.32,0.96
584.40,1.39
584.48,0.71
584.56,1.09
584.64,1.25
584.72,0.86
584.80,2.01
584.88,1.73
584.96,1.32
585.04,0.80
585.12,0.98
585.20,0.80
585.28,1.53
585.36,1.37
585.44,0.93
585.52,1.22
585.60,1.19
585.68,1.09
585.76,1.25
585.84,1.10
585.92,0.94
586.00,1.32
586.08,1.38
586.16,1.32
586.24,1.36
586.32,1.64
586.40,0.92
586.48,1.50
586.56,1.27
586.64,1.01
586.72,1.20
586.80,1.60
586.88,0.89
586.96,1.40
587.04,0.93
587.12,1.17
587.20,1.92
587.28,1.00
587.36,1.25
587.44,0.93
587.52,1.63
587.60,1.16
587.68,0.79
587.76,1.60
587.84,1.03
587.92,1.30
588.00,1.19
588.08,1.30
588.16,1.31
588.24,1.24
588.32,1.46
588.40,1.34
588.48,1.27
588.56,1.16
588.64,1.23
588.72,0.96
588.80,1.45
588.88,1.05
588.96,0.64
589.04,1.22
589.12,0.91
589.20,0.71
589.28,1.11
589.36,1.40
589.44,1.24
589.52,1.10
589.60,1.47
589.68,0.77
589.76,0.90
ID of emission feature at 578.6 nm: H-beta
